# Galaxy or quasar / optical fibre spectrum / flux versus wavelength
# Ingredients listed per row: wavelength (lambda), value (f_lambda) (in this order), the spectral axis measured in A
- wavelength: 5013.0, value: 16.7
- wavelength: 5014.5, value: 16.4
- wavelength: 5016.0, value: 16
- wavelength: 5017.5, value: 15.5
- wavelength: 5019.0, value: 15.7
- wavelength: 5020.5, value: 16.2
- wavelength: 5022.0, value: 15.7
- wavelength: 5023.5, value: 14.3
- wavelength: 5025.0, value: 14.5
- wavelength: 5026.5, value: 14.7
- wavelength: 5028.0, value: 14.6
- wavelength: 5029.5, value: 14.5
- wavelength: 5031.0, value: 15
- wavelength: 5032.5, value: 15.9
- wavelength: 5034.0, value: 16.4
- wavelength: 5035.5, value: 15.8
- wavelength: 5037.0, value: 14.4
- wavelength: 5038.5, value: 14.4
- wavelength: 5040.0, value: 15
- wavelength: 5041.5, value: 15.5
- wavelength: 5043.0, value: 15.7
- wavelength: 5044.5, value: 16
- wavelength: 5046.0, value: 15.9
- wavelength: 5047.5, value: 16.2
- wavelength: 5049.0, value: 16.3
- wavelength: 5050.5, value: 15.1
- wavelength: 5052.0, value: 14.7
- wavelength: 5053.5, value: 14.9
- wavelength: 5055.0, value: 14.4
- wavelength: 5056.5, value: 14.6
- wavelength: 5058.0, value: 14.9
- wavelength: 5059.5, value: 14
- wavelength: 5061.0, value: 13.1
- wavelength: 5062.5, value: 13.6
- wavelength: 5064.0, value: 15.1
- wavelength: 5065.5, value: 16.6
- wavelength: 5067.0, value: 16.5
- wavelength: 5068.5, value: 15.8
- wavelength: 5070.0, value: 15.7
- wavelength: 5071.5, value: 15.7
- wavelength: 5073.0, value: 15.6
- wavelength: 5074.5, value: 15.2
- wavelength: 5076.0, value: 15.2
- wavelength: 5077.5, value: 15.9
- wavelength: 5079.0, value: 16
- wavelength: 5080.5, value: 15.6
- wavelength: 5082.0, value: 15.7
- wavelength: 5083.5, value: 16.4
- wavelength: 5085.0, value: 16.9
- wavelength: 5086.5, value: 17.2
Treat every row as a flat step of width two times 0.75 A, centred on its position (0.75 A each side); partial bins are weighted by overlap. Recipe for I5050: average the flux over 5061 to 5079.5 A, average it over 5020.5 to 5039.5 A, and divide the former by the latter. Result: 1.03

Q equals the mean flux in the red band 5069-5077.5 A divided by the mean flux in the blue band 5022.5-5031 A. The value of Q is 1.06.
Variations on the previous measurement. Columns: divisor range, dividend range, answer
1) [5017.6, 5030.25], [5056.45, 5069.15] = 0.99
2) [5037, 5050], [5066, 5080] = 1.01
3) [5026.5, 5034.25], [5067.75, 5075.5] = 1.03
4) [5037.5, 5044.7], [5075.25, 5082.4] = 1.03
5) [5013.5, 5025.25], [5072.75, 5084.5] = 1.01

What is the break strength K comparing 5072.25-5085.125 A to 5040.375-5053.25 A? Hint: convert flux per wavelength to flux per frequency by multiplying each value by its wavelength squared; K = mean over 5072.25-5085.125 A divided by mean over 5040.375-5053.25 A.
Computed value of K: 1.0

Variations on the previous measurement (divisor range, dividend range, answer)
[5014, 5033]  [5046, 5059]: 1.00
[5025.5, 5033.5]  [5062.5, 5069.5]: 1.07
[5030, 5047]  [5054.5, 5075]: 0.99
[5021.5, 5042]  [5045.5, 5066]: 1.00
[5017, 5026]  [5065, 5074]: 1.06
